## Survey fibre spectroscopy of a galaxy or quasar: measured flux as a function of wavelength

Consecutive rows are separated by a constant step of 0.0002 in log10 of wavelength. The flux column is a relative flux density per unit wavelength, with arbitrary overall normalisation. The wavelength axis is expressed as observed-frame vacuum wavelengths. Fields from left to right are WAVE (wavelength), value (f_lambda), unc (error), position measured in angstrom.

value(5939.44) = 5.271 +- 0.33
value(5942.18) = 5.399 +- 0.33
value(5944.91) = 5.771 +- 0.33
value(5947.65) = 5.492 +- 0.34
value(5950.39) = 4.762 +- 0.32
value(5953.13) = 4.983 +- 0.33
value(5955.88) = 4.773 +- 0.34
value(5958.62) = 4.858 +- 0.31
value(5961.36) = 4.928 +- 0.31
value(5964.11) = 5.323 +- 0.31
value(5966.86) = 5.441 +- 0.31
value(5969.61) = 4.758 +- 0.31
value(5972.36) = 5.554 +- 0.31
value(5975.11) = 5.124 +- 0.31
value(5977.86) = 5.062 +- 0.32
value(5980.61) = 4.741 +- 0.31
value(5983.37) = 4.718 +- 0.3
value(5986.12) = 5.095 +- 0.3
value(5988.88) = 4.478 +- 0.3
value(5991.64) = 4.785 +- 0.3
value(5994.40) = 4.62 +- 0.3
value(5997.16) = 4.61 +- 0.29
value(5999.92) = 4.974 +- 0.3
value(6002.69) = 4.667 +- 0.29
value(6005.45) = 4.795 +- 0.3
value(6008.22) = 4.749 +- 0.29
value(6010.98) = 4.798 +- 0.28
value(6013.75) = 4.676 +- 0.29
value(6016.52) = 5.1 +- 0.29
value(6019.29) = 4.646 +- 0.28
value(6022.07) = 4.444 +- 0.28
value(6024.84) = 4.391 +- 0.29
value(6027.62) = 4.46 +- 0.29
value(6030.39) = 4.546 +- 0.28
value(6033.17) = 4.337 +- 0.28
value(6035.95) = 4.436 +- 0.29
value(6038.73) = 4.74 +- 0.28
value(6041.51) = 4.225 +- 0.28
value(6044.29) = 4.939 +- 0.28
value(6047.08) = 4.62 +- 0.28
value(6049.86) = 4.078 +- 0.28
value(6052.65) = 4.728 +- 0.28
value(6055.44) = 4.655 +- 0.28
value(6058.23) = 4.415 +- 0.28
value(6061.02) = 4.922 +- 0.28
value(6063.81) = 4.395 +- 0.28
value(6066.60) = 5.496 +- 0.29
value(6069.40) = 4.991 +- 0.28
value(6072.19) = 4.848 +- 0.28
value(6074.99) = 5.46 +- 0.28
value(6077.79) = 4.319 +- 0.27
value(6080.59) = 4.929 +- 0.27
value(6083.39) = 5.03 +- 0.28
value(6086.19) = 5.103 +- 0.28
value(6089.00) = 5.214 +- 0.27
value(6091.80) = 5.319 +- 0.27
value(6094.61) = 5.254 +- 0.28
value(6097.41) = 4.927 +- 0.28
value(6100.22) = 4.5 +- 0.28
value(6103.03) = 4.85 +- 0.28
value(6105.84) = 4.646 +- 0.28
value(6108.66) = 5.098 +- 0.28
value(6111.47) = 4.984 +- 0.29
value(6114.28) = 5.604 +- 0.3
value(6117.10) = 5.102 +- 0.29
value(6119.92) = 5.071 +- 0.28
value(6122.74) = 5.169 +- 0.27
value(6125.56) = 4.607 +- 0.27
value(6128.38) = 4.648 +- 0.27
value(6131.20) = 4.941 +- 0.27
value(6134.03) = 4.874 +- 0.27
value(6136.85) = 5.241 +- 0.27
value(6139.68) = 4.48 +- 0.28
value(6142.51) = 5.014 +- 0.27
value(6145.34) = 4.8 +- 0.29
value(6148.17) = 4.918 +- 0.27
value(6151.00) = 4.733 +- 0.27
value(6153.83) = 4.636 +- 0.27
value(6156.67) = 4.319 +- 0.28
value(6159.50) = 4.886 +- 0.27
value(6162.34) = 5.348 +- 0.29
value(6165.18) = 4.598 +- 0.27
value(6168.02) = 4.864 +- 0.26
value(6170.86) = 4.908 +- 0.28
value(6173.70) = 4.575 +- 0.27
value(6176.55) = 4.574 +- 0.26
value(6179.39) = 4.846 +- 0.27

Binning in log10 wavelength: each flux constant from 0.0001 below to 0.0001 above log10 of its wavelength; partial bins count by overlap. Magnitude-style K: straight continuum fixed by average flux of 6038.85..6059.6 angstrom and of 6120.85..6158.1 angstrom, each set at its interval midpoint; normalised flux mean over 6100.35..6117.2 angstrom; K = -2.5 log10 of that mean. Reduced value -0.06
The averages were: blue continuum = 4.54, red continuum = 4.8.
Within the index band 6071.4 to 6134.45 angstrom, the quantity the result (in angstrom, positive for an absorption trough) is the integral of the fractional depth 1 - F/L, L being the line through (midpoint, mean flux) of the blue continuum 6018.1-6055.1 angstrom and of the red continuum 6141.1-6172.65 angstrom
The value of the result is -4.1 angstrom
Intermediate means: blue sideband 4.51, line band 4.98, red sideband 4.82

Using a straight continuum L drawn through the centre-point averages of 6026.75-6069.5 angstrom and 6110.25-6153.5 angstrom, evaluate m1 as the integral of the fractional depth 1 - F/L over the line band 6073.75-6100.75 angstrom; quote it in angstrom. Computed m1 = -1.4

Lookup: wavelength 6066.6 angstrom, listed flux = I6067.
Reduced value 5.496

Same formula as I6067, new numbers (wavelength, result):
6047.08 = 4.62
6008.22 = 4.749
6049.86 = 4.078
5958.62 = 4.858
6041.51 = 4.225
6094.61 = 5.254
